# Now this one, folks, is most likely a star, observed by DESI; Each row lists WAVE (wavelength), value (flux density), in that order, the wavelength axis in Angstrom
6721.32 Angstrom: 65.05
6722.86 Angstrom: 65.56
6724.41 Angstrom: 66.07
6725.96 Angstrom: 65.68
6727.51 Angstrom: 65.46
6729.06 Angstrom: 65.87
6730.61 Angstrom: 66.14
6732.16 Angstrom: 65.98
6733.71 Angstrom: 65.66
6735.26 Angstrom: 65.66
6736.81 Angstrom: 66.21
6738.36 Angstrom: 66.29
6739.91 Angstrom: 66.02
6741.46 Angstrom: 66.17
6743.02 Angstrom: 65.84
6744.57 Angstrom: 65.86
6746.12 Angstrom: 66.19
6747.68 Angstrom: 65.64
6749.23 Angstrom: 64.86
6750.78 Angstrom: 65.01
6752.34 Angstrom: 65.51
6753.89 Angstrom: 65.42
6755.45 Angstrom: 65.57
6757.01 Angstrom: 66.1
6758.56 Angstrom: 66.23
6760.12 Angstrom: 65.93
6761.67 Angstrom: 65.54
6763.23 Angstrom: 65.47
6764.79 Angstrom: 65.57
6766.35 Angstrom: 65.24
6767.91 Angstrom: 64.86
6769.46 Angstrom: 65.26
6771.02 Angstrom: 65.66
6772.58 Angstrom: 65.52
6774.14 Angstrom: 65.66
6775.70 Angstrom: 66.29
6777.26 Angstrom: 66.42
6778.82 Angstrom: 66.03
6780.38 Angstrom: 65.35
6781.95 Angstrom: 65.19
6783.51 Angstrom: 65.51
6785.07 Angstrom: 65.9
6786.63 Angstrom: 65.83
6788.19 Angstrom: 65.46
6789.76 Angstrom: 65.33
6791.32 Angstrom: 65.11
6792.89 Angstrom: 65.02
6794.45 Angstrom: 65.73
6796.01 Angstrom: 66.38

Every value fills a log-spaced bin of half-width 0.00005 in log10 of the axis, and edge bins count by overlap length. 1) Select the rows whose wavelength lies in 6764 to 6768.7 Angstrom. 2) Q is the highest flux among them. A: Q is 65.57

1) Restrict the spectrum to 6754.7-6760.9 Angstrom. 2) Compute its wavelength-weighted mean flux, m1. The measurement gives 66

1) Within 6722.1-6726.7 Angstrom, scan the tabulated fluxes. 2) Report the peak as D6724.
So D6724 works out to 66.07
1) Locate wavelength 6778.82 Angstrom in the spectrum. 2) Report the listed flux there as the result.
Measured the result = 66.03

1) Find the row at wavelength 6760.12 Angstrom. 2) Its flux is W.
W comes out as 65.93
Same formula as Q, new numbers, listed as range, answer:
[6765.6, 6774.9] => 65.66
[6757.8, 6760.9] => 66.23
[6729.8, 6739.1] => 66.29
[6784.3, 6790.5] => 65.9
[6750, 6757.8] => 66.1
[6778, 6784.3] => 66.03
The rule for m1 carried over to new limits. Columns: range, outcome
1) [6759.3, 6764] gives 65.7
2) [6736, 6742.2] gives 66.2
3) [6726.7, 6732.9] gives 65.8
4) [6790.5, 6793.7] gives 65.1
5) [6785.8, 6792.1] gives 65.5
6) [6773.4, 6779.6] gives 66.1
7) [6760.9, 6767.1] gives 65.4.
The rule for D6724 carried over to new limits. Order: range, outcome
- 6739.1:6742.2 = 66.17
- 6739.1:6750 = 66.19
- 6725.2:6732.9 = 66.14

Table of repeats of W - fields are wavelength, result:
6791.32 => 65.11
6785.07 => 65.9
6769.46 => 65.26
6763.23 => 65.47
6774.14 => 65.66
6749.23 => 64.86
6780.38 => 65.35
